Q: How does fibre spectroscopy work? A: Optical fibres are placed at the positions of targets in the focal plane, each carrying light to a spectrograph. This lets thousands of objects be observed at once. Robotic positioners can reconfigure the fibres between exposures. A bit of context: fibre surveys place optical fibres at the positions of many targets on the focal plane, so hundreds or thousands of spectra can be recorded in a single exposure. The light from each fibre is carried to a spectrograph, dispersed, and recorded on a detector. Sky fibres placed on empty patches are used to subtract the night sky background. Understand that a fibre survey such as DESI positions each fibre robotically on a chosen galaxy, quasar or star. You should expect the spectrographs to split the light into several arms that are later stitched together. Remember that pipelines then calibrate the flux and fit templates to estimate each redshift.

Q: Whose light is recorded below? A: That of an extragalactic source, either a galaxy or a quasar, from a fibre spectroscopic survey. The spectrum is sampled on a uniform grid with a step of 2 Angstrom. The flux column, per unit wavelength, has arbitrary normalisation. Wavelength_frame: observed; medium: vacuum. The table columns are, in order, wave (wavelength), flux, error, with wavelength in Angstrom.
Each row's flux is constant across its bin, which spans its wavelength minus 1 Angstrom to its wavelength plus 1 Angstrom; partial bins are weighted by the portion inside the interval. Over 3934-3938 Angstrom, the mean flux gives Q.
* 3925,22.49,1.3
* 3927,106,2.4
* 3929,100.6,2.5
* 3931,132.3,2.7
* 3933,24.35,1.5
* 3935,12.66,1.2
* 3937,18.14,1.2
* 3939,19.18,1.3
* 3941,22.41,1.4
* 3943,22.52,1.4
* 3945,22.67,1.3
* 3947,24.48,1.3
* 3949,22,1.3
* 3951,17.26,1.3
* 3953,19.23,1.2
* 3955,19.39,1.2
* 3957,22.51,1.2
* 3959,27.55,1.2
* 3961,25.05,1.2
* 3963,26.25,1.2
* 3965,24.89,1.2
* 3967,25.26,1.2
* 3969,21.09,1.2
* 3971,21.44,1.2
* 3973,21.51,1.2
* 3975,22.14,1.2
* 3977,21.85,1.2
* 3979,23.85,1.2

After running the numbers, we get 15.4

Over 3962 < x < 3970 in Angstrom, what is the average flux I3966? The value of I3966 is 24.4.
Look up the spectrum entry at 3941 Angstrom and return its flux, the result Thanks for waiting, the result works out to 22.41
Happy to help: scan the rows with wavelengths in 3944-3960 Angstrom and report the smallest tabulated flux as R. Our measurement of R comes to 17.26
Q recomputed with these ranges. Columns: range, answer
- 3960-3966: 25.4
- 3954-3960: 23.2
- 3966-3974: 22.3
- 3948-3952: 19.6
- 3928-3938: 57.6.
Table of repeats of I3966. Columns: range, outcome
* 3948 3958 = 20.1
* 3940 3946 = 22.5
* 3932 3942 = 19.3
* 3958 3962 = 26.3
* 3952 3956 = 19.3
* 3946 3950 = 23.2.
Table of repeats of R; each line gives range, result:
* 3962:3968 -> 24.89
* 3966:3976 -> 21.09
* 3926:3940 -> 12.66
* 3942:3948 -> 22.52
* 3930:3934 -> 24.35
